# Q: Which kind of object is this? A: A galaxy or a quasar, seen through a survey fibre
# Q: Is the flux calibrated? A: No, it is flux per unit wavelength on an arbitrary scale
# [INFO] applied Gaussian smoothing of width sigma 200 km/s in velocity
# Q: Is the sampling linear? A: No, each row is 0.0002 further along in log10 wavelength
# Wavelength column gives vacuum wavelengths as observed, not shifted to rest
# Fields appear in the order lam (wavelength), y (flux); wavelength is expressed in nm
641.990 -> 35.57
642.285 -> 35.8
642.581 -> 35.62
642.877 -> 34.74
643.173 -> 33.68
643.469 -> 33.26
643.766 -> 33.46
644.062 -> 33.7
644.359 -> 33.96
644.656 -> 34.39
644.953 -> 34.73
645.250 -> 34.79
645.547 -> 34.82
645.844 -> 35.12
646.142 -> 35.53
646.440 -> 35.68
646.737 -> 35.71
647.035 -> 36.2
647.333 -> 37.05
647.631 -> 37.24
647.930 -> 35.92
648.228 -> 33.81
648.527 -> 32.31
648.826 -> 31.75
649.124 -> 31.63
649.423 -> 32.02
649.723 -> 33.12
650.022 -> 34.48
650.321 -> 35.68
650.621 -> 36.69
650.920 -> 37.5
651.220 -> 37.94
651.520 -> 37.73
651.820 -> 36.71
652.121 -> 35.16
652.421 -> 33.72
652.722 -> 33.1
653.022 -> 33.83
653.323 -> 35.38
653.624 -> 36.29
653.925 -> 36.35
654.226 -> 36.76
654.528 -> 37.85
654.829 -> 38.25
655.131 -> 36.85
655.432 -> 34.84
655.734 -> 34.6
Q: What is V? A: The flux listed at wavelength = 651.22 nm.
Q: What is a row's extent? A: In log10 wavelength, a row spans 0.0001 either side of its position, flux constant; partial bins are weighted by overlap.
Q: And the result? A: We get 37.94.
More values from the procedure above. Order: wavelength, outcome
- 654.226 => 36.76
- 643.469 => 33.26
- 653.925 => 36.35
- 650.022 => 34.48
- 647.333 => 37.05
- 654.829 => 38.25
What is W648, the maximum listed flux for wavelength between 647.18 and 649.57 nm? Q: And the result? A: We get 37.24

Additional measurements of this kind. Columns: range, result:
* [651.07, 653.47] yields 37.94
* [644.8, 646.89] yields 35.71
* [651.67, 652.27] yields 36.71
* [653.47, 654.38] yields 36.76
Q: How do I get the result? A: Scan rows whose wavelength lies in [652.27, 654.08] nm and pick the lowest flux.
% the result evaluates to 33.1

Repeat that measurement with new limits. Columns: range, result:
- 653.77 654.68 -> 36.35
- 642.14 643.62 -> 33.26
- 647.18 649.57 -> 31.63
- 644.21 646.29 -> 33.96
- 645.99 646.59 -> 35.53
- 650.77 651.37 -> 37.5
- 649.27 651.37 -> 32.02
